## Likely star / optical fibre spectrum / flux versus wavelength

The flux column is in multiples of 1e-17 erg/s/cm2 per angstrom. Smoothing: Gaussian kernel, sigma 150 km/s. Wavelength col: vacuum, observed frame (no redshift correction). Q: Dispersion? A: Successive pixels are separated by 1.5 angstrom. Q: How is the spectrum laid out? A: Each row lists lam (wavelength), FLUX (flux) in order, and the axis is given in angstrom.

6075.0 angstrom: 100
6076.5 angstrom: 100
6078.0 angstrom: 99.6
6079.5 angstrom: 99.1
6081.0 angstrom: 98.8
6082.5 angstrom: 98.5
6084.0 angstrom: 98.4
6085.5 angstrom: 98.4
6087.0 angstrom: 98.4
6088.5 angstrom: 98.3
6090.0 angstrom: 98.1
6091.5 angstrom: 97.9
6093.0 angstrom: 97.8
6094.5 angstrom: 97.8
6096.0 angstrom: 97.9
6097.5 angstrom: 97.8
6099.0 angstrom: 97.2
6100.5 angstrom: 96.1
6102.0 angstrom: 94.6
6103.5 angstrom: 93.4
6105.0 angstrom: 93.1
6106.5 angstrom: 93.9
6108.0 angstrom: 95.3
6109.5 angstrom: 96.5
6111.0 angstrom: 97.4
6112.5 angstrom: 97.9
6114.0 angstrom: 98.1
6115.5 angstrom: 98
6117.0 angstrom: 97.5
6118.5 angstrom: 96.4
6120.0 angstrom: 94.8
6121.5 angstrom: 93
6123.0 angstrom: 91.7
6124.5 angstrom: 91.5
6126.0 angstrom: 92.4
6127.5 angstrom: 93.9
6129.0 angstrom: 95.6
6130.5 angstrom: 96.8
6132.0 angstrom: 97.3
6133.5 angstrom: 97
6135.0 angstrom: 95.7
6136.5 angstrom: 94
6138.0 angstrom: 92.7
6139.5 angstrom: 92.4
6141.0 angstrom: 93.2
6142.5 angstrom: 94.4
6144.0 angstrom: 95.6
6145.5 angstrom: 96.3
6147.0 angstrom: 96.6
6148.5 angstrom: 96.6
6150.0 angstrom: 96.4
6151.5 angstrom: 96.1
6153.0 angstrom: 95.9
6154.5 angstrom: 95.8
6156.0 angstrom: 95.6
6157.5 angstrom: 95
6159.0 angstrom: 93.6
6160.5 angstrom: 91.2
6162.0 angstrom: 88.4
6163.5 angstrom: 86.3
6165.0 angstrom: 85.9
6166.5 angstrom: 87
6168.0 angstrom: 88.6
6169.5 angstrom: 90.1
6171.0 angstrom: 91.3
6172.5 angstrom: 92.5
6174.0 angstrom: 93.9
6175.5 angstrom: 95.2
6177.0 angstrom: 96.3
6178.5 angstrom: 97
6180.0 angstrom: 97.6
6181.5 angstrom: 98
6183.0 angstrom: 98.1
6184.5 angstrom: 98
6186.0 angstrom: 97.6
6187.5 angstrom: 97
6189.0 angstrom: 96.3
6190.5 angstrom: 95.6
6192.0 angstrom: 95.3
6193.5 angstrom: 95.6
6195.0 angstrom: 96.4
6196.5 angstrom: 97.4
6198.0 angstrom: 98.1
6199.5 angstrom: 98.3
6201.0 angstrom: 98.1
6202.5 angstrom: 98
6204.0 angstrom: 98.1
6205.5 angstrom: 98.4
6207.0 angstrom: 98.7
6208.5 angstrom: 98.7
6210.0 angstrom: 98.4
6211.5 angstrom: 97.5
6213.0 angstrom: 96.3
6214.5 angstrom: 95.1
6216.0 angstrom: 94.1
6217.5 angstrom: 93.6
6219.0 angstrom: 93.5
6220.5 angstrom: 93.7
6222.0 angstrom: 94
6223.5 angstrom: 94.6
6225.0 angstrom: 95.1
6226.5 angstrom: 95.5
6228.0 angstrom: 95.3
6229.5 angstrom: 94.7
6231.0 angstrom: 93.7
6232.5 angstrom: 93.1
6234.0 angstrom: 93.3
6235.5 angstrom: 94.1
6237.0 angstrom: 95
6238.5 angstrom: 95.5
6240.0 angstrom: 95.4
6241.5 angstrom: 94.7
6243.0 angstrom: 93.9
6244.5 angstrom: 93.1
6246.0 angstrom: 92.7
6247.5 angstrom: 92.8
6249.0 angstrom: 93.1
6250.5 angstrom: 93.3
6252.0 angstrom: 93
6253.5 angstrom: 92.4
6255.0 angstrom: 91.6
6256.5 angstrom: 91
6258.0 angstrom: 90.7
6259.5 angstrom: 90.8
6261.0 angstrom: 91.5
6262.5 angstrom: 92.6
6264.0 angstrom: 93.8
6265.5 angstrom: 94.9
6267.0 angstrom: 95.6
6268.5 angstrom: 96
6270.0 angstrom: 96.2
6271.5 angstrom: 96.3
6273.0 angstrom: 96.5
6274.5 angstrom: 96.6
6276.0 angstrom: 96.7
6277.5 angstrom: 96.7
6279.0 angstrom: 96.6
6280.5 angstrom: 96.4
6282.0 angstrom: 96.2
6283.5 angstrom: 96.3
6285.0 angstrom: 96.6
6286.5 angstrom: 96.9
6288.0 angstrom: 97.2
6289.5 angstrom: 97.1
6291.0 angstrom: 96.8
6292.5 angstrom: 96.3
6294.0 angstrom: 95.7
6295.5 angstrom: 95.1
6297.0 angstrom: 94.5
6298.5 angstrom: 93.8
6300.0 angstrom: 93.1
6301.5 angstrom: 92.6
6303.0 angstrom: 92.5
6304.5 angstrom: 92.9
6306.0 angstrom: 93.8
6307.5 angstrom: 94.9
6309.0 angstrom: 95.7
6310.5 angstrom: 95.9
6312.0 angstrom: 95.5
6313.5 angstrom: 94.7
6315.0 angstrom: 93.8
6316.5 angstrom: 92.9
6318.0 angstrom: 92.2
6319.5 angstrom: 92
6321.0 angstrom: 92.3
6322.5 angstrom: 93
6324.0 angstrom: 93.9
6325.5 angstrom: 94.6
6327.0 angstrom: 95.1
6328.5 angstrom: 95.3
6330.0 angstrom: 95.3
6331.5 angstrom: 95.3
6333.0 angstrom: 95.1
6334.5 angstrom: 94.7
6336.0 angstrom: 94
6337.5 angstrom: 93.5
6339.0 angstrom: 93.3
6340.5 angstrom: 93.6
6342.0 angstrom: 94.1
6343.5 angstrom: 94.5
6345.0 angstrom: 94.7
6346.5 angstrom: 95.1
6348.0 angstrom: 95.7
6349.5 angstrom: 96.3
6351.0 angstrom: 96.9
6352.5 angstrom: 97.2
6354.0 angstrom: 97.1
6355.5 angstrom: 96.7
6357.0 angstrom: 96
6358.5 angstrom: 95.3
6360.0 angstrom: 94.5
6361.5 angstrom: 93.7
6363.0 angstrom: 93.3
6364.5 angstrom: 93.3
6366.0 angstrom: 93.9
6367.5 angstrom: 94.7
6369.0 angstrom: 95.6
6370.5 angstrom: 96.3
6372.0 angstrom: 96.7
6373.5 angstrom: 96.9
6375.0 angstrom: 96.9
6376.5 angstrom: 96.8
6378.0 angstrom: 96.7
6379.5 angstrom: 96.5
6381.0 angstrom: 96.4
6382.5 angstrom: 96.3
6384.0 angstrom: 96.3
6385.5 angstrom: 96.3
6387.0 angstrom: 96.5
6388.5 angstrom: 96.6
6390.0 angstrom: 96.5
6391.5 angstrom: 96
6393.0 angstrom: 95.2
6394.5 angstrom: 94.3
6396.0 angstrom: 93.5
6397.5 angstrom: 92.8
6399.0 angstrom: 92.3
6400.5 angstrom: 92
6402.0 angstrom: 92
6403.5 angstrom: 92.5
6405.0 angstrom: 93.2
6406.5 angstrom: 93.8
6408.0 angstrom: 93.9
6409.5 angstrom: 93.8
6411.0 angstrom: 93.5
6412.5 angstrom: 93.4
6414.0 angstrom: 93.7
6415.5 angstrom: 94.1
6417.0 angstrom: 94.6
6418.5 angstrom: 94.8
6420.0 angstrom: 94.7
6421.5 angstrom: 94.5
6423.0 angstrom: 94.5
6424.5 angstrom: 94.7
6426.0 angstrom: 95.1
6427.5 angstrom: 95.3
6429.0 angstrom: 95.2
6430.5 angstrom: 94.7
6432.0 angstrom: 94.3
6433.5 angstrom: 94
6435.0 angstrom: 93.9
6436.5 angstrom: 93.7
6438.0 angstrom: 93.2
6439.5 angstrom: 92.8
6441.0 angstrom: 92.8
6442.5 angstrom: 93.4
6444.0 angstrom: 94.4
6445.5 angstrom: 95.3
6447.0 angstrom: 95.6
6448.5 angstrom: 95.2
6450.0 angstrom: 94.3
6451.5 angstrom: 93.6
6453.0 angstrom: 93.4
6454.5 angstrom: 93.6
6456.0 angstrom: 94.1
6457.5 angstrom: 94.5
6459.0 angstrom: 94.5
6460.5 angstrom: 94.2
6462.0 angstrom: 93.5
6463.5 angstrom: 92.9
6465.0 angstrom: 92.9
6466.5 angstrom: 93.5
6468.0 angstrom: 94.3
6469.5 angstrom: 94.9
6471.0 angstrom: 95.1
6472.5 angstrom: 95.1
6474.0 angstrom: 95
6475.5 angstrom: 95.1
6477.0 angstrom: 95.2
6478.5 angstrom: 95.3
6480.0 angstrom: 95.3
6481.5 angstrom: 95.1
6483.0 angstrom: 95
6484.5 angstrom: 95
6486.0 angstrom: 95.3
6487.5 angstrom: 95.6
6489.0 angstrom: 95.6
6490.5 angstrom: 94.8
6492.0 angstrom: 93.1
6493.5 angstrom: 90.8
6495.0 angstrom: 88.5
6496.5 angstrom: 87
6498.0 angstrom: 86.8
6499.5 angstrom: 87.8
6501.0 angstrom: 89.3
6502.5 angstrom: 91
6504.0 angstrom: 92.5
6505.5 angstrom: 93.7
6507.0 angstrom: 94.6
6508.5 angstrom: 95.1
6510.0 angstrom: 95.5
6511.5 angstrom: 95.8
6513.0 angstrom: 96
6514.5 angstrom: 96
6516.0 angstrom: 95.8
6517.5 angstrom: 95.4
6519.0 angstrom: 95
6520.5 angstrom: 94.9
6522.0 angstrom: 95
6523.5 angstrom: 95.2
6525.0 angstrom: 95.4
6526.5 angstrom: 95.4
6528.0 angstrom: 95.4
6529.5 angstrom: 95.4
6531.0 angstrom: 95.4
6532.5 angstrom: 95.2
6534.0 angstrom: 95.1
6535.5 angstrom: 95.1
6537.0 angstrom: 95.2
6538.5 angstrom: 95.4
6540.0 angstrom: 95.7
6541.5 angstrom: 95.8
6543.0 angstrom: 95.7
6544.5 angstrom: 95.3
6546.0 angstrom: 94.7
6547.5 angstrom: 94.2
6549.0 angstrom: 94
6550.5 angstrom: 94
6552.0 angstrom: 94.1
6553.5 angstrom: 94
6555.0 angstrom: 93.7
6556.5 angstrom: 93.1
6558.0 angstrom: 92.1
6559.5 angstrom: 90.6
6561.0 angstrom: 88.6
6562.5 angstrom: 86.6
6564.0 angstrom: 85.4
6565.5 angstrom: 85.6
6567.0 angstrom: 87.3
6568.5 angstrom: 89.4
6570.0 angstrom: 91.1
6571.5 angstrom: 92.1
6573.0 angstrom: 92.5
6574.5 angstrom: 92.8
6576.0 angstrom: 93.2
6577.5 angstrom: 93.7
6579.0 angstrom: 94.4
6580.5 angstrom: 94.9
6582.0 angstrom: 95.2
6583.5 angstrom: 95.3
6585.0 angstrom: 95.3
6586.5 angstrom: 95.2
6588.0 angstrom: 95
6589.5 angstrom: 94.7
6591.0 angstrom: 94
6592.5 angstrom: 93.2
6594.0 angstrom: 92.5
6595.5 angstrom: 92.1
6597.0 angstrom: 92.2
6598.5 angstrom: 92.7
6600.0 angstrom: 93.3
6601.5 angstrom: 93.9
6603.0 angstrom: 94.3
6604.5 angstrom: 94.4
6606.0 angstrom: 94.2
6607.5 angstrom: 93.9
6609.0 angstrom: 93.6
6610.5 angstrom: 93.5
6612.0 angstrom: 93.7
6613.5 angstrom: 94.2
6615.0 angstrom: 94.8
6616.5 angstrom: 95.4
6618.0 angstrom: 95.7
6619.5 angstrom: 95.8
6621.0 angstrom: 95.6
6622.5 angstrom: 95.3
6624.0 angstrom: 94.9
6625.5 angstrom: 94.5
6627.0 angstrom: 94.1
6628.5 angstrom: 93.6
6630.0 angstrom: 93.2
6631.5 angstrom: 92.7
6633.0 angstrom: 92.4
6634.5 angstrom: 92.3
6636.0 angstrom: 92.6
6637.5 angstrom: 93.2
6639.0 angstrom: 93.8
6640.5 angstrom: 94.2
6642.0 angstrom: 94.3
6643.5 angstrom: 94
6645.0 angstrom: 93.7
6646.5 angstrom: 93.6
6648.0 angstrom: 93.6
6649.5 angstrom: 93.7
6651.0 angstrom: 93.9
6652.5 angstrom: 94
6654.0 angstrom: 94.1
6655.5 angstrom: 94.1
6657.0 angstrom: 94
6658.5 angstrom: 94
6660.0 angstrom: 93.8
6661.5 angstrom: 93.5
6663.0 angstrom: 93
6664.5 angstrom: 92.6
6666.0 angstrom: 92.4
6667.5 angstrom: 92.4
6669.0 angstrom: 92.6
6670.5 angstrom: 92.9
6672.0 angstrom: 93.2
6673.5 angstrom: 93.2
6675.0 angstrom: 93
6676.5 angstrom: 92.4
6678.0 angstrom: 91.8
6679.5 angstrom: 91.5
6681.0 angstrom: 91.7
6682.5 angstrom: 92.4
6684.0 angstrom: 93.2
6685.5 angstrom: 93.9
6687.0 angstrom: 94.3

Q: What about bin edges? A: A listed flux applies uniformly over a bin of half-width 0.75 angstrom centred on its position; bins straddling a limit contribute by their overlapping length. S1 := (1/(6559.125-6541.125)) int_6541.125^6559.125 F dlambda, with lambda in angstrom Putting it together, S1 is 94.1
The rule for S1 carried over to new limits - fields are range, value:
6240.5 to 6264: 92.6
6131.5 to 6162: 94.9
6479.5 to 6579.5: 93.3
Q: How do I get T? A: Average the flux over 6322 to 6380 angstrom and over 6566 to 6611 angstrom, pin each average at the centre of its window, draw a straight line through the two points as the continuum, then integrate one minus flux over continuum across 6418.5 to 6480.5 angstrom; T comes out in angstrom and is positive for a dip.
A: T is 0.0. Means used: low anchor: 95.2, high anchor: 93.3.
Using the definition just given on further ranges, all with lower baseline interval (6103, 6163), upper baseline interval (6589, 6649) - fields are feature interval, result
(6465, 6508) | 0.41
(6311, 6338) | 0.11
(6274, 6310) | -0.34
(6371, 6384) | -0.31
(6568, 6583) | 0.14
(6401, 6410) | 0.11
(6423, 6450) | -0.03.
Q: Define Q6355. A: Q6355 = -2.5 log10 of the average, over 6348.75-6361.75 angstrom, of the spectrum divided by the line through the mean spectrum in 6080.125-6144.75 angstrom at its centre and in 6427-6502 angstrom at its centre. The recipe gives -0.02 mag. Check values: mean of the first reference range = 95.9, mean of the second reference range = 93.7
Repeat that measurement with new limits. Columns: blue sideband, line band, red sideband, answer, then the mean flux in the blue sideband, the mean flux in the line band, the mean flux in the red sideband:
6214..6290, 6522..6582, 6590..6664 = 0.01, 94.5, 93.2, 93.8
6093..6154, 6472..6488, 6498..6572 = -0.02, 95.5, 95.2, 93.3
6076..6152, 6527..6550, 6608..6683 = -0.01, 96.2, 95.2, 93.6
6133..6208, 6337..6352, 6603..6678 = 0.00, 94.9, 94.8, 93.7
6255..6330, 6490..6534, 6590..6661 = 0.01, 94.6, 93.5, 93.8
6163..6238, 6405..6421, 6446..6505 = 0.00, 95.1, 94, 93.5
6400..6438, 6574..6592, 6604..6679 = -0.01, 94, 94.5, 93.7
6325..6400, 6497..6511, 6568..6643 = 0.03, 95.3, 91.8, 93.8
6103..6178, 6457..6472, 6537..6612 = -0.01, 94.1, 94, 93.1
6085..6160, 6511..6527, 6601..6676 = -0.01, 95.7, 95.4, 93.8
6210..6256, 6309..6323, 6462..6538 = 0.00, 94.2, 93.7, 94.1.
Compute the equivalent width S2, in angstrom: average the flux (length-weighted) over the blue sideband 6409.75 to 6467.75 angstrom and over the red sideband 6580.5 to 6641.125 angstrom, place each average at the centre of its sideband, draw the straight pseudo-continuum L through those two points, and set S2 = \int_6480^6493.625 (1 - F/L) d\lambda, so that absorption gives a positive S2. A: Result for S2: -0.1 angstrom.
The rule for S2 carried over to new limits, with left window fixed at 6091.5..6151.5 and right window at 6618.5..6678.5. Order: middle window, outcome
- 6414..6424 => 0.0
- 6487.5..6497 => 0.2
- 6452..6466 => 0.1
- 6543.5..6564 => 0.3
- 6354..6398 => -0.5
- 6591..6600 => 0.1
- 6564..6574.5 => 0.5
